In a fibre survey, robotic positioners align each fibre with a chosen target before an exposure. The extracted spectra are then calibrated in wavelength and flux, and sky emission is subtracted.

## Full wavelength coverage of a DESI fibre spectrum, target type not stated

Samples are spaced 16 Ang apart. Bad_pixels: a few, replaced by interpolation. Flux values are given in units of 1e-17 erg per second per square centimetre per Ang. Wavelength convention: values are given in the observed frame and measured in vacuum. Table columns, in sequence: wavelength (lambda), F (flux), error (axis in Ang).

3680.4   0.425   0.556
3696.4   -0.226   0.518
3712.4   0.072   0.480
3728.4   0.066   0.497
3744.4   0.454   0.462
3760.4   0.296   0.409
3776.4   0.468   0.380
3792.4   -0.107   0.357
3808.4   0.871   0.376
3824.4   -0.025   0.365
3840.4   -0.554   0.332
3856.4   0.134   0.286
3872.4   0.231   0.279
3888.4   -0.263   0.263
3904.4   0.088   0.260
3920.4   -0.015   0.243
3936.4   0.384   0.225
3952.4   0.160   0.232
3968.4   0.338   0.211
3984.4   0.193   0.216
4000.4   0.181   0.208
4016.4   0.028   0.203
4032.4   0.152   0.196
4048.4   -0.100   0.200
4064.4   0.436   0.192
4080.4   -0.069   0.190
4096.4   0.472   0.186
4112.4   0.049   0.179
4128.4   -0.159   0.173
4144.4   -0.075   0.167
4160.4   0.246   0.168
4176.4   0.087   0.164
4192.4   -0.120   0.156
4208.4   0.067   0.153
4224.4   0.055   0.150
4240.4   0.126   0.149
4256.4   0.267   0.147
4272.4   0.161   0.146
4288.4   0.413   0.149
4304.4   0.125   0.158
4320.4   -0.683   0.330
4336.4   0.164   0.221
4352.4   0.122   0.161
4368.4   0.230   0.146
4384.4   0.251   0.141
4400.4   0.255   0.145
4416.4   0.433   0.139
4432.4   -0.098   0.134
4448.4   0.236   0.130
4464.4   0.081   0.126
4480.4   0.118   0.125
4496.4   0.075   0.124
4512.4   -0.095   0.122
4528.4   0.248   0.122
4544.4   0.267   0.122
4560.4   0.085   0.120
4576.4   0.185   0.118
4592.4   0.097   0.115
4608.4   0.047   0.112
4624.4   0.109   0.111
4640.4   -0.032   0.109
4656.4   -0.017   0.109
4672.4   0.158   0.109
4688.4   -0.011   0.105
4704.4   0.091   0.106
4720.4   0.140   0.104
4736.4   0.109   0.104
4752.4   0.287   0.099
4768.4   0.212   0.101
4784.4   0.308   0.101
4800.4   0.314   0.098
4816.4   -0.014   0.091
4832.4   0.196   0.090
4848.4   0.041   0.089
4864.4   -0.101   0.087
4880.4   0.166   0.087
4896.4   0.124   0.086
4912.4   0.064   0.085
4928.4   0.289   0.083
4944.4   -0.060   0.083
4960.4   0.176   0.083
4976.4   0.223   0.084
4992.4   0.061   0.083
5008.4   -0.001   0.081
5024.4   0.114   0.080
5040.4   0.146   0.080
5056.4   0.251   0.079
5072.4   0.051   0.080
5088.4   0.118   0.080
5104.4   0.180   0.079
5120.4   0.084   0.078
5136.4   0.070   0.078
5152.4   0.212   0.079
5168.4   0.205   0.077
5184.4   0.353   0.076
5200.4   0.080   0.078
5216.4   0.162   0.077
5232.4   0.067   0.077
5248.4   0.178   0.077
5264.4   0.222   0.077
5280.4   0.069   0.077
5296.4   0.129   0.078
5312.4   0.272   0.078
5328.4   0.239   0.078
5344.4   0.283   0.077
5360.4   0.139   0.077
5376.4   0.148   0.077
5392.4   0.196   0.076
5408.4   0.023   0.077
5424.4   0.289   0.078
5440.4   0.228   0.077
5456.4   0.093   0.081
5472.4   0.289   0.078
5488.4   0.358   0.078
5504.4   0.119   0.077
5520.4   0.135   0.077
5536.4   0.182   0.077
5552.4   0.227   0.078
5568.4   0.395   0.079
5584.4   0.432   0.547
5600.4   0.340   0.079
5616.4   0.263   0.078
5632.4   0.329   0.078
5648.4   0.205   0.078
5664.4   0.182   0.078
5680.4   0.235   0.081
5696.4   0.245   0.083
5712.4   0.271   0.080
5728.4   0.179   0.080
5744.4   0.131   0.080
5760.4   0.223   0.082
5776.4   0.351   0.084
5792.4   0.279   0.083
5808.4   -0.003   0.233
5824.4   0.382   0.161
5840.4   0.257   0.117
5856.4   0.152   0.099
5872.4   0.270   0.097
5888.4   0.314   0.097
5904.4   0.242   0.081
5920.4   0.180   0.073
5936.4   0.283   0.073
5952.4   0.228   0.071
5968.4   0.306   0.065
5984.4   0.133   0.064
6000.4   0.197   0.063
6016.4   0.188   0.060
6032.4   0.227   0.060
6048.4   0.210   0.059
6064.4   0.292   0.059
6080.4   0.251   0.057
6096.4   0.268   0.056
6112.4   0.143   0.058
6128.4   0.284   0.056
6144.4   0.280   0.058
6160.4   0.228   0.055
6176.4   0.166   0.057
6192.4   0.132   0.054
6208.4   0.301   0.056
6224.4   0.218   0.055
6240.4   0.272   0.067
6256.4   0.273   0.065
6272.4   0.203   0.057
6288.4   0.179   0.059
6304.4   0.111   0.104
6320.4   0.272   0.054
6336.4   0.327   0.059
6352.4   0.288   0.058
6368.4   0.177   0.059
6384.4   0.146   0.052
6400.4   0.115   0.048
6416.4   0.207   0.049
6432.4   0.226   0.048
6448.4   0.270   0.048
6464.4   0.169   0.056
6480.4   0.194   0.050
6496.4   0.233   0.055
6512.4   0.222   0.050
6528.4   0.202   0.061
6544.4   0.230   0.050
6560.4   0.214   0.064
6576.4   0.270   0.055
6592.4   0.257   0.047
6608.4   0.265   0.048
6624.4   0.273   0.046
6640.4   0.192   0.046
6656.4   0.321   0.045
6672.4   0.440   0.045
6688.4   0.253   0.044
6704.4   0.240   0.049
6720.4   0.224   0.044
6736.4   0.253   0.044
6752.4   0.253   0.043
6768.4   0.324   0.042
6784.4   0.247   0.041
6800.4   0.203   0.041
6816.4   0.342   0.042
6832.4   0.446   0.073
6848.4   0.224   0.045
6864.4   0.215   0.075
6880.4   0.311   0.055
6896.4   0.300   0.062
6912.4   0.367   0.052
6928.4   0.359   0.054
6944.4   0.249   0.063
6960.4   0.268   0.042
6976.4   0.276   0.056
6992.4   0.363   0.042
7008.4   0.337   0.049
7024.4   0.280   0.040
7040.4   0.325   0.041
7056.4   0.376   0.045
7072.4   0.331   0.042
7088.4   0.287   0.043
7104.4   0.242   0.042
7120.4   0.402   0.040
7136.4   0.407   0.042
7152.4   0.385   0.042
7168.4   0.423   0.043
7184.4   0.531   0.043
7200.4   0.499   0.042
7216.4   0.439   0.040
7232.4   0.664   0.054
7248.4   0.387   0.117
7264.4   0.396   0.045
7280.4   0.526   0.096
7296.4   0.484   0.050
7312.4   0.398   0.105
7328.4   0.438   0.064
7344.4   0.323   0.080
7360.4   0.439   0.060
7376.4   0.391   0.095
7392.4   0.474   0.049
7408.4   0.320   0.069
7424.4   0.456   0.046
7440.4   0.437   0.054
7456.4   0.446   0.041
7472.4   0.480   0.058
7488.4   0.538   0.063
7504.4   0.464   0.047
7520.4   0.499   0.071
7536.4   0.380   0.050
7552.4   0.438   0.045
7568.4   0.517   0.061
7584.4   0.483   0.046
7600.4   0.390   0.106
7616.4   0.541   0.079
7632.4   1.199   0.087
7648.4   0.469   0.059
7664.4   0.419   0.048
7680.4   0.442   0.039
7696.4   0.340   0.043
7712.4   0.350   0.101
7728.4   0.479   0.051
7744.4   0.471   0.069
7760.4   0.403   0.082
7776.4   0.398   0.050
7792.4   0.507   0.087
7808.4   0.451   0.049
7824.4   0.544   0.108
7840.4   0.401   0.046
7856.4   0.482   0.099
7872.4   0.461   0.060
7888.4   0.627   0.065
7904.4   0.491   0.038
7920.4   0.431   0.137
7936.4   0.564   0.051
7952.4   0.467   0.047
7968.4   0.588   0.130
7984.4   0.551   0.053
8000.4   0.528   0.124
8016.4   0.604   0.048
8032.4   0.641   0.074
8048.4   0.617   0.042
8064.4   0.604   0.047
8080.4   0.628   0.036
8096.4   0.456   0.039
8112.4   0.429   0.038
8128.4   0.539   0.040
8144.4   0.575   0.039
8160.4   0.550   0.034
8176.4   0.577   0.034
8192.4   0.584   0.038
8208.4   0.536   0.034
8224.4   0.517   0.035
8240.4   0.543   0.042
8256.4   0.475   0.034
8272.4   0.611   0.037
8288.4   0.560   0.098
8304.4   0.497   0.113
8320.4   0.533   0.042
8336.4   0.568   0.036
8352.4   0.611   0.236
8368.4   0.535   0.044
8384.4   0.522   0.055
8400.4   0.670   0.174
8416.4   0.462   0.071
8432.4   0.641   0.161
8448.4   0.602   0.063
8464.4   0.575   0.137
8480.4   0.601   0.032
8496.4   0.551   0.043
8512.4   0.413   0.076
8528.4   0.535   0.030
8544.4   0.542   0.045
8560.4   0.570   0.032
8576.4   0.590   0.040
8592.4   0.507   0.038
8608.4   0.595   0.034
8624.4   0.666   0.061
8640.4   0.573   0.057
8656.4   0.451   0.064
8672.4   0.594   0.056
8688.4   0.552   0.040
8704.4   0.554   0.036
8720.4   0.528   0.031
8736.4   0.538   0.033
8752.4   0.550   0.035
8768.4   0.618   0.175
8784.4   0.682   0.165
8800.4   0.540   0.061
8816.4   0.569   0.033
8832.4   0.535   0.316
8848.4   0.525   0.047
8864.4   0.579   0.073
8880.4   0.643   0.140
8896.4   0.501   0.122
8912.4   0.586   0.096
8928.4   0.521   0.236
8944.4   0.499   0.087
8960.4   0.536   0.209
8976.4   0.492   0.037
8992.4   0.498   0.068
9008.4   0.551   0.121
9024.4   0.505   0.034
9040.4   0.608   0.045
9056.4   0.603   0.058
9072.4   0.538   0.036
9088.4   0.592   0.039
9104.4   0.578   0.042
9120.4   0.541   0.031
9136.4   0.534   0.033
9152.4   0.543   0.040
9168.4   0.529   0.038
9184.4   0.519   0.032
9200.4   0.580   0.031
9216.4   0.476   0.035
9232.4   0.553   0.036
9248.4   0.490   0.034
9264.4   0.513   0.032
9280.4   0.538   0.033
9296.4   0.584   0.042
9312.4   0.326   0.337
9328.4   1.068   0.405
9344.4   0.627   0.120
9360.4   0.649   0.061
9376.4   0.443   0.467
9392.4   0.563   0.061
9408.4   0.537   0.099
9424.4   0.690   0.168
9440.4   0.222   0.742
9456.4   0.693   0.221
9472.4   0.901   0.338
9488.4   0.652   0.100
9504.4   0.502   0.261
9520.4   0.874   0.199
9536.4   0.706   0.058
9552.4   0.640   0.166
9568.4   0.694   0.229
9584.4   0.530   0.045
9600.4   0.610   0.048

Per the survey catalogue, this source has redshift 0.788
